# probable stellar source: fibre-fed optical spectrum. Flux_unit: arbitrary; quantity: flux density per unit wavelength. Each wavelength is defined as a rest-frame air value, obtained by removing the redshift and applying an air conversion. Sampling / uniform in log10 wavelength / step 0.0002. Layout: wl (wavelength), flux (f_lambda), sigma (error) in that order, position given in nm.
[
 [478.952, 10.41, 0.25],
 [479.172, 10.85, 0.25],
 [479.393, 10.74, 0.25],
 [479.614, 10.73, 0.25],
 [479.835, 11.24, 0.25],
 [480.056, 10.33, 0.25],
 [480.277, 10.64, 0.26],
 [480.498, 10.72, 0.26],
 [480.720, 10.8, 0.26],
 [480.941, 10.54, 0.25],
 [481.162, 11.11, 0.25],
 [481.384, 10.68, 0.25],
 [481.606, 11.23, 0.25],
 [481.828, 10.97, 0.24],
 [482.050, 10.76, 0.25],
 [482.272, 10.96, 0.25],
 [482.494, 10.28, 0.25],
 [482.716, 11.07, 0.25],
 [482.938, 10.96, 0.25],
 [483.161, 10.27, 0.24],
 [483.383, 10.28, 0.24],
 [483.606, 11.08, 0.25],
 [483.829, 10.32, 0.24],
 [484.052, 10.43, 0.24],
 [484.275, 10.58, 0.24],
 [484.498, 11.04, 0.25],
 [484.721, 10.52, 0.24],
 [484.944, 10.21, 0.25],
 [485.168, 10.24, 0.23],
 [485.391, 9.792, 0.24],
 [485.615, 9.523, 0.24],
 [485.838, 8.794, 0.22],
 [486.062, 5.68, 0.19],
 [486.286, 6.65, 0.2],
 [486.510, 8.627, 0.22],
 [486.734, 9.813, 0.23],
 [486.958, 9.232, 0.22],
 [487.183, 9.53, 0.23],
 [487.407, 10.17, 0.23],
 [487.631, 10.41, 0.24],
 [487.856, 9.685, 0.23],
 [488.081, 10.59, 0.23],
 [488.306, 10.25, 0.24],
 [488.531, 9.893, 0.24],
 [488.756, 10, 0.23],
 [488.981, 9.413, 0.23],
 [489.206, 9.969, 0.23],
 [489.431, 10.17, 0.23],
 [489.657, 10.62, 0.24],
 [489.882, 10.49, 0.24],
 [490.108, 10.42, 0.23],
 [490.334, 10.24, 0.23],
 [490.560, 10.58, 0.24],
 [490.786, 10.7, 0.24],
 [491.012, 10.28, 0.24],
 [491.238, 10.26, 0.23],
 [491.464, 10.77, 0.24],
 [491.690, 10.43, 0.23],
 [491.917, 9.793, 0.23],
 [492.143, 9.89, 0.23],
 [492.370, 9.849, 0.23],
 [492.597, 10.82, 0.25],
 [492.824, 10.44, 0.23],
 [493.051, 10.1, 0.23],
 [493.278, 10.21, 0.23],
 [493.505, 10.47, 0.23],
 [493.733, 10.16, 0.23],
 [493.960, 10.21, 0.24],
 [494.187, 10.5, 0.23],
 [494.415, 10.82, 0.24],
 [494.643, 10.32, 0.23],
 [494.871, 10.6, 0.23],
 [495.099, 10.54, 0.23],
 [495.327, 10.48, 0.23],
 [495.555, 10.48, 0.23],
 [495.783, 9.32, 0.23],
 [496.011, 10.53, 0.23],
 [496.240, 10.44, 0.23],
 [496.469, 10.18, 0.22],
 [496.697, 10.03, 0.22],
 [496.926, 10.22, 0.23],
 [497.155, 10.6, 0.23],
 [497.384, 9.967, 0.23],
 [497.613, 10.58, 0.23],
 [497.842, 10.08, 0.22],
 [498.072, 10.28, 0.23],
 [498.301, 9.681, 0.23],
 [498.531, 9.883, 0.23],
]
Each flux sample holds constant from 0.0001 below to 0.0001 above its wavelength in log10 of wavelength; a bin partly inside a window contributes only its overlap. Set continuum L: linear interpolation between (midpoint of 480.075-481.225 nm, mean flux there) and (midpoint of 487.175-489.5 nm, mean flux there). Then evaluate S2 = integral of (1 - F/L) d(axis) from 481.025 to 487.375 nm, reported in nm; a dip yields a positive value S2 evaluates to 0.24 nm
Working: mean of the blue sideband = 10.7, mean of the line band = 10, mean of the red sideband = 10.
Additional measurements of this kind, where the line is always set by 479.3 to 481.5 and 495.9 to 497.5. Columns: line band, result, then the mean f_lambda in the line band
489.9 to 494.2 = 0.038 nm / 10.3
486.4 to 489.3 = 0.198 nm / 9.81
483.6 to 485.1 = 0.012 nm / 10.5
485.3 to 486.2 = 0.190 nm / 8.36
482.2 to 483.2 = -0.004 nm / 10.7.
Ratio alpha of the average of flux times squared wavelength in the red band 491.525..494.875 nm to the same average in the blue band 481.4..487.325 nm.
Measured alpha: 1.07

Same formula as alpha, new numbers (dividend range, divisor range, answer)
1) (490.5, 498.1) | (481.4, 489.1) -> 1.07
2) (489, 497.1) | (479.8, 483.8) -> 1.00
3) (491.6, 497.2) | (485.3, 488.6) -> 1.15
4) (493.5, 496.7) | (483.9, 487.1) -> 1.15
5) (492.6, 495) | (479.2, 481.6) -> 1.02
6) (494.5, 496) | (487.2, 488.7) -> 1.05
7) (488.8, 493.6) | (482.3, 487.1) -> 1.08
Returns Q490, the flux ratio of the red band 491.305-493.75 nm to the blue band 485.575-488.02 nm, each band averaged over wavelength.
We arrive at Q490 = 1.1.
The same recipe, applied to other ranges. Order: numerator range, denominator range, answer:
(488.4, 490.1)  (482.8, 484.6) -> 0.95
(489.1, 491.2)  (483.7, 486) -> 1.03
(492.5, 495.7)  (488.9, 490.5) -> 1.02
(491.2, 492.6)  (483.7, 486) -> 1.02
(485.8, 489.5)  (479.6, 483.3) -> 0.87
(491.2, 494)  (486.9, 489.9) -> 1.02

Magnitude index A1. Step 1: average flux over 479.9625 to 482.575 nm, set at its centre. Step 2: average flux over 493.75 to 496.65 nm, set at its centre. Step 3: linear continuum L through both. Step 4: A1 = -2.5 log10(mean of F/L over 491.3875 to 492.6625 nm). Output 0.02 mag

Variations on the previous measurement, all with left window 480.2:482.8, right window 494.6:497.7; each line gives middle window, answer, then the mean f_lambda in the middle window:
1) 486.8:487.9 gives 0.08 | 9.81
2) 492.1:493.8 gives 0.02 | 10.3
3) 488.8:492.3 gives 0.02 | 10.3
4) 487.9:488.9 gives 0.05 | 10.1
